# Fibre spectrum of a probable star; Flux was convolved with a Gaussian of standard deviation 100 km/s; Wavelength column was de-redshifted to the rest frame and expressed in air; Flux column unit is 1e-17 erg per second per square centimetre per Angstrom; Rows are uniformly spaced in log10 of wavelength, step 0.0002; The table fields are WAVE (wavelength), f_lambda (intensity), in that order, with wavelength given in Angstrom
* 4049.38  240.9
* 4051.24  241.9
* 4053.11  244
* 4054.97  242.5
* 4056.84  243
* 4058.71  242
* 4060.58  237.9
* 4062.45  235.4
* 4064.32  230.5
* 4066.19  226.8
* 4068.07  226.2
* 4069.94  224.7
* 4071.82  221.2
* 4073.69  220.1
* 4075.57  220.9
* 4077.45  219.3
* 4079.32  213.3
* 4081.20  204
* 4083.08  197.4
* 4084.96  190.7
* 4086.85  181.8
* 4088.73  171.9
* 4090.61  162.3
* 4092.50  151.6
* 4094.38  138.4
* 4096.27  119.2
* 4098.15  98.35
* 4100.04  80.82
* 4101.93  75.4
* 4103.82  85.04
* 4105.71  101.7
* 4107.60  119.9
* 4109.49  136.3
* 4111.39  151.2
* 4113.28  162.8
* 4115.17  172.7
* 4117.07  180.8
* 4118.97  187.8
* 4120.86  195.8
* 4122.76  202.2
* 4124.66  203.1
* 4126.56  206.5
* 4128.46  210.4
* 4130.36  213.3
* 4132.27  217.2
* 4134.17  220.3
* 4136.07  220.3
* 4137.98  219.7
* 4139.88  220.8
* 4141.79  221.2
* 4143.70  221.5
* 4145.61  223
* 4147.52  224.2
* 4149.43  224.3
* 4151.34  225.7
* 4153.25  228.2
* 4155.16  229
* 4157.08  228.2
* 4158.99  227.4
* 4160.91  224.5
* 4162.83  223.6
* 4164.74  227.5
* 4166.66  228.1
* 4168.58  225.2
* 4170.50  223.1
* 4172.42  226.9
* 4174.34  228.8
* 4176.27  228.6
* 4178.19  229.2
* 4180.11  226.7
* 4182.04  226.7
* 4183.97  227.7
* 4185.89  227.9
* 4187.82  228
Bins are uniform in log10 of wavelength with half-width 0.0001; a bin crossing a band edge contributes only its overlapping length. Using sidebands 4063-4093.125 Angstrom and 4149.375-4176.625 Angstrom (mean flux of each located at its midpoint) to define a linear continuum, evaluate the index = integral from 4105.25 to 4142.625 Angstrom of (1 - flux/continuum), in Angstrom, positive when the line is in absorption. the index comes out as 4.8 Angstrom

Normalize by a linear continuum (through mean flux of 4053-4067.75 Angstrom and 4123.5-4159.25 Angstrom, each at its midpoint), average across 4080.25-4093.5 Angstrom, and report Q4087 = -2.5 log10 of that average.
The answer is 0.27 mag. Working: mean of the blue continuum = 237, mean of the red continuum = 220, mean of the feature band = 180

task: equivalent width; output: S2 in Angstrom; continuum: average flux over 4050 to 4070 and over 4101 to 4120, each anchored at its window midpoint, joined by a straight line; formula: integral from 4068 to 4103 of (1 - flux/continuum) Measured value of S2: 3.2 Angstrom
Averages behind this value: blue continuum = 237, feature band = 173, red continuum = 138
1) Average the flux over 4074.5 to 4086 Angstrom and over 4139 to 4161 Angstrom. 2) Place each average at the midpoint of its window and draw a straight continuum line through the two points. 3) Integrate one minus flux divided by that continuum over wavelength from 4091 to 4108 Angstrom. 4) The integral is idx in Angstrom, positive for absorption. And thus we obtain 8.24 Angstrom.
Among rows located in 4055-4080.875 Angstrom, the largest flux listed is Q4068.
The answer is 243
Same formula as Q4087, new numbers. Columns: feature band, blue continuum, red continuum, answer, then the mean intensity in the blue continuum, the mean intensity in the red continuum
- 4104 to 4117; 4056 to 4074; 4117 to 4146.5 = 0.48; 231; 211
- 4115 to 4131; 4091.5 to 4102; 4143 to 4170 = -0.21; 114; 226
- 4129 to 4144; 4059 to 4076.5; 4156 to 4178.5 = 0.04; 228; 227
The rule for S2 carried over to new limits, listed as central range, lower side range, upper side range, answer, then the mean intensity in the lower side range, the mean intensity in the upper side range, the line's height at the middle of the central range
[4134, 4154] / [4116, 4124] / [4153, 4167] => -0.9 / 192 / 227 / 213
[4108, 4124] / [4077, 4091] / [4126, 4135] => 2.7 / 193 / 214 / 207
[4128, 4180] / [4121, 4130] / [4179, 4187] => -1.9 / 205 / 227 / 216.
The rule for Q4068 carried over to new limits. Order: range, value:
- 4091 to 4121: 195.8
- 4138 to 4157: 229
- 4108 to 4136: 220.3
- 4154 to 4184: 229.2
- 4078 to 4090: 213.3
